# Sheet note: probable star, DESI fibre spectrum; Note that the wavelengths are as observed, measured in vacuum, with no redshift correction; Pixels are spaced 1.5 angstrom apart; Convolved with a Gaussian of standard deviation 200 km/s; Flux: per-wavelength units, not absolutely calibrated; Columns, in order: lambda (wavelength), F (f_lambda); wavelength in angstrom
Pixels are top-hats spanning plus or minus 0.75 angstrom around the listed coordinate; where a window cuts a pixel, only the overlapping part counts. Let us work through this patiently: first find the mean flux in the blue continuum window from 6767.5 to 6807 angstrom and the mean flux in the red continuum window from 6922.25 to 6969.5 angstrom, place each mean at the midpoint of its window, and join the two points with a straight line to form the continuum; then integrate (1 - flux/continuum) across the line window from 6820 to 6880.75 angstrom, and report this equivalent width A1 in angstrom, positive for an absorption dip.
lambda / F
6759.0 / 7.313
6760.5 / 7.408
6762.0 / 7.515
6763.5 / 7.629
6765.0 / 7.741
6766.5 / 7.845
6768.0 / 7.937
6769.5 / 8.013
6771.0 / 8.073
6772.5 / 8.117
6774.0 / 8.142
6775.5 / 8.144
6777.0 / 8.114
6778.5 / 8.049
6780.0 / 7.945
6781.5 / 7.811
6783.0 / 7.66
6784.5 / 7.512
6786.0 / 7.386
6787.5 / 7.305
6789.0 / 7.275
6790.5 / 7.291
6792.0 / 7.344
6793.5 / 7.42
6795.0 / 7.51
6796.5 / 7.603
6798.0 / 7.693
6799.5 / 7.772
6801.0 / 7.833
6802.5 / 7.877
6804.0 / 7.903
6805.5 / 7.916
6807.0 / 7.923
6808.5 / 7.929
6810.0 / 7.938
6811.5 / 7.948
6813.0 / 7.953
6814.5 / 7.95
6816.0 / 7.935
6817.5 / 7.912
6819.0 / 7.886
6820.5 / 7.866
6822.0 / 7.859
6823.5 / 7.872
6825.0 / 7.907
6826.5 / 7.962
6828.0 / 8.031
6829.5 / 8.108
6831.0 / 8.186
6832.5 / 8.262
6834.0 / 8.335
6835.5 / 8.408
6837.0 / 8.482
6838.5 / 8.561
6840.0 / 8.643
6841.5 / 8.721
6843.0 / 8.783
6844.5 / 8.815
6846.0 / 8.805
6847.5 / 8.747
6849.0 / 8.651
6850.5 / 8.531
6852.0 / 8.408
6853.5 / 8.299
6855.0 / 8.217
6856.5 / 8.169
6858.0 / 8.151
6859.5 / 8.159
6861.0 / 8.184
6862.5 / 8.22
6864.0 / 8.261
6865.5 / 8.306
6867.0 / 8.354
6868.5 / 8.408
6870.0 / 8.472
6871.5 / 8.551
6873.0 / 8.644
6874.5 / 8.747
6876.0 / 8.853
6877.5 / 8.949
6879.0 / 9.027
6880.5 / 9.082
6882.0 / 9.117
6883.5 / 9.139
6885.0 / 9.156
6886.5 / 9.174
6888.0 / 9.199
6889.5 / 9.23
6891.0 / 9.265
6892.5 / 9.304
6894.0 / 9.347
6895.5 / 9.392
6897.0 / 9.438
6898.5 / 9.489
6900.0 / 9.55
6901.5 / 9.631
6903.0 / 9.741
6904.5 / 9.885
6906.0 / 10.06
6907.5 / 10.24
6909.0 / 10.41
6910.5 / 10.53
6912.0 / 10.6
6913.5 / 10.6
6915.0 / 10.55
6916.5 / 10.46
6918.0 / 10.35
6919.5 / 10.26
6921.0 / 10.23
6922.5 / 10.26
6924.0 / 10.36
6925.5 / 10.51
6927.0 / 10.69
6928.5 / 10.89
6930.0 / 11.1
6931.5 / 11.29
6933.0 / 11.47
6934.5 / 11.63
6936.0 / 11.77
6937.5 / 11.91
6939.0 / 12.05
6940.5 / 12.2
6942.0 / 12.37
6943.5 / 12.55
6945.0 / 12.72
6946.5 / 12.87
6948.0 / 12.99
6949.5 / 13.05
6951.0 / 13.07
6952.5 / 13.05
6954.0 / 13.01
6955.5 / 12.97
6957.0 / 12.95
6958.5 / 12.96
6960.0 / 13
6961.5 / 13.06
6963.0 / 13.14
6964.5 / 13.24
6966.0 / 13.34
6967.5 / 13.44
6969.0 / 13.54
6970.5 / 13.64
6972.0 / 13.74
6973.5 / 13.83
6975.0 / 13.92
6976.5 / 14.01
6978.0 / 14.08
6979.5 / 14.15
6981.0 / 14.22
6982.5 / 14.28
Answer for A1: 7.3 angstrom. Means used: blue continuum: 7.76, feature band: 8.41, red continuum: 12.3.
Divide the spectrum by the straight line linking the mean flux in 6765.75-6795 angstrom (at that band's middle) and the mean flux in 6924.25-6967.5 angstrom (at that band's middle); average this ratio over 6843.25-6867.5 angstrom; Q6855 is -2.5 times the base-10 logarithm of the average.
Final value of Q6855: 0.17 mag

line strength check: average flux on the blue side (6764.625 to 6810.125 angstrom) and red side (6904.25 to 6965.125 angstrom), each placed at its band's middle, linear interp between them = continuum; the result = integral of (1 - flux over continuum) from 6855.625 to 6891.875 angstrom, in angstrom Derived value 4.9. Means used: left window 7.77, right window 11.7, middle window 8.7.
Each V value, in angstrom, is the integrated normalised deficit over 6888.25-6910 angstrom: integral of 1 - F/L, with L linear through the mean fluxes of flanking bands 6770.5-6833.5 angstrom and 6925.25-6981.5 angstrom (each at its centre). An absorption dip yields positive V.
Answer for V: 2.7 angstrom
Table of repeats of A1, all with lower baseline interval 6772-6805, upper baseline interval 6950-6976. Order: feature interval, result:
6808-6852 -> 3.9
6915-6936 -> 2.3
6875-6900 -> 3.8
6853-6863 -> 1.7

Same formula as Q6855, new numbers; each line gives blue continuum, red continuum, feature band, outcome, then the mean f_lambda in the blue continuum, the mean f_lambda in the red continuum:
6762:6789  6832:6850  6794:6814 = 0.046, 7.82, 8.6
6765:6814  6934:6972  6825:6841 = 0.106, 7.79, 12.8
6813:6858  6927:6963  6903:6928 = 0.091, 8.28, 12.4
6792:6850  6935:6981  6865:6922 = 0.137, 8.09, 13.1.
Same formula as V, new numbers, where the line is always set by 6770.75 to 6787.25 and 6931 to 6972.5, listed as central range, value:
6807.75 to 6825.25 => 2.0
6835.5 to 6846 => 1.1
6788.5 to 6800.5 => 1.2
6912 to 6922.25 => 1.2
